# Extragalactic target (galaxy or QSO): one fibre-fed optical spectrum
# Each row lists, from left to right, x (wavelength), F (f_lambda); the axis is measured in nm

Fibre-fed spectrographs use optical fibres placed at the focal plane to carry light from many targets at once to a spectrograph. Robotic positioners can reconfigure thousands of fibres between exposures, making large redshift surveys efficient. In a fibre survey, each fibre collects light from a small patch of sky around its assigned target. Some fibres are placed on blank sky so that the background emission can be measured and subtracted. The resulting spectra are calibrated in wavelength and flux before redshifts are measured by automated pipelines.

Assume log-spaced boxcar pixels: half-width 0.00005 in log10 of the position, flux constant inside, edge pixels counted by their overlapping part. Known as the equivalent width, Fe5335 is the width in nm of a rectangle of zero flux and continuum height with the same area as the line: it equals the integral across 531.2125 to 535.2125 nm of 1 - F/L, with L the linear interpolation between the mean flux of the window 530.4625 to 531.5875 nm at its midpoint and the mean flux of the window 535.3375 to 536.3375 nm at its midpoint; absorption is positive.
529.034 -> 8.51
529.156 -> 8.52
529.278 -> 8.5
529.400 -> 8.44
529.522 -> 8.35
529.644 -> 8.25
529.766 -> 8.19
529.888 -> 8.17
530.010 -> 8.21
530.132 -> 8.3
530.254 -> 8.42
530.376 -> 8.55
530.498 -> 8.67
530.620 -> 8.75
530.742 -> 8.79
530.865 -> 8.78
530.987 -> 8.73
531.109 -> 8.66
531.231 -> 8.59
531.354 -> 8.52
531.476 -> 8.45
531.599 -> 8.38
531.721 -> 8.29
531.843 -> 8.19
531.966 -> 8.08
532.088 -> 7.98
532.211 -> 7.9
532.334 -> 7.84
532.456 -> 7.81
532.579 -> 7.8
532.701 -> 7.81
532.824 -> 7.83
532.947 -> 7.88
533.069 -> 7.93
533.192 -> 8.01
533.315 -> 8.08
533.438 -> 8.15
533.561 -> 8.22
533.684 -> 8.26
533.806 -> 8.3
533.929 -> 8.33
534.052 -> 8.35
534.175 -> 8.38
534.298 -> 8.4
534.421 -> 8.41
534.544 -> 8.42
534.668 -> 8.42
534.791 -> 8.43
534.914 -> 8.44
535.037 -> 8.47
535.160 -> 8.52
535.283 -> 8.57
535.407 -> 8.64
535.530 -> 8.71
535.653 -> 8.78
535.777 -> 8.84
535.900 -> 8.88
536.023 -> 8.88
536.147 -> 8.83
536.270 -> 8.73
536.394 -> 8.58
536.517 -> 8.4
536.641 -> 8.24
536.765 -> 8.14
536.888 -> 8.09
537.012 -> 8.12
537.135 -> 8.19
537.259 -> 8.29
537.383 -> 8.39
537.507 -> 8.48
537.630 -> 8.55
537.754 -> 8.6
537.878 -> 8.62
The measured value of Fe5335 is 0.230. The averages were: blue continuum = 8.64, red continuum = 8.78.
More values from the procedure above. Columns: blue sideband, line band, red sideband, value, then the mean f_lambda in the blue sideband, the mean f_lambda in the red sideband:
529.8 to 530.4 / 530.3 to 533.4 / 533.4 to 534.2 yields 0.02 nm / 8.31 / 8.29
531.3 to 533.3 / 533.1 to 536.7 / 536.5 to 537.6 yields -0.13 nm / 8.04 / 8.26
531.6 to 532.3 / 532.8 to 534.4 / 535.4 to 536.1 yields 0.04 nm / 8.1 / 8.8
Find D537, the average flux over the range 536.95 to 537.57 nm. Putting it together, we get 8.3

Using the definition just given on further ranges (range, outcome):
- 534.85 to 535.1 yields 8.47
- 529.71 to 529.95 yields 8.18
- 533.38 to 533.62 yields 8.18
